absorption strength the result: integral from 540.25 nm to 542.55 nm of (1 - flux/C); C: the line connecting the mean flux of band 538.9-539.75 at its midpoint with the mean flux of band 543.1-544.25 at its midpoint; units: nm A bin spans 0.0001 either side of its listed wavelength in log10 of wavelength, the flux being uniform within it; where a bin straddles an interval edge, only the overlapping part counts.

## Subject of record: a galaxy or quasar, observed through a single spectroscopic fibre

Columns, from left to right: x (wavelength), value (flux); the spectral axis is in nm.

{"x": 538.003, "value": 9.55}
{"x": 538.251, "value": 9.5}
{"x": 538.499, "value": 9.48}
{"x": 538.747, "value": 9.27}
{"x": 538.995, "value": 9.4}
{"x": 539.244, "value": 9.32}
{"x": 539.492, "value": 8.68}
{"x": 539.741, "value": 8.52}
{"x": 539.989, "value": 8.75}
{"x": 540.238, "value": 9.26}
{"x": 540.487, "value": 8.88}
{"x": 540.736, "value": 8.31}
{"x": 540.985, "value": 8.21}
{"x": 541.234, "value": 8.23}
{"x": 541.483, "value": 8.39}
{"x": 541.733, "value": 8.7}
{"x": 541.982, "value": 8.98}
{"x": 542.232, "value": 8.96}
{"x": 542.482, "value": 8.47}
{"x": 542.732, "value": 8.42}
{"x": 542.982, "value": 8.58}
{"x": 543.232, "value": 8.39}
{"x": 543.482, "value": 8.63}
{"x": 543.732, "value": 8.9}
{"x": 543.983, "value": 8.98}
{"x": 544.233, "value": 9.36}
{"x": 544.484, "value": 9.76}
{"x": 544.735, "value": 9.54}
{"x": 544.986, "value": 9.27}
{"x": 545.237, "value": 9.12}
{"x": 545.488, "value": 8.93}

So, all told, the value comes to 0.08 nm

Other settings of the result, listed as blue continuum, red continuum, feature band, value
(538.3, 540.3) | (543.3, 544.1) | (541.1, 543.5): 0.087 nm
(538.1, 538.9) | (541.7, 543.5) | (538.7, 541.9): 0.115 nm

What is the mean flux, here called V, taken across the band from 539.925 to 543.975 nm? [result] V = 8.64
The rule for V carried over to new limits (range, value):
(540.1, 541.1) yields 8.67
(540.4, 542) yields 8.49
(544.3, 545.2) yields 9.47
